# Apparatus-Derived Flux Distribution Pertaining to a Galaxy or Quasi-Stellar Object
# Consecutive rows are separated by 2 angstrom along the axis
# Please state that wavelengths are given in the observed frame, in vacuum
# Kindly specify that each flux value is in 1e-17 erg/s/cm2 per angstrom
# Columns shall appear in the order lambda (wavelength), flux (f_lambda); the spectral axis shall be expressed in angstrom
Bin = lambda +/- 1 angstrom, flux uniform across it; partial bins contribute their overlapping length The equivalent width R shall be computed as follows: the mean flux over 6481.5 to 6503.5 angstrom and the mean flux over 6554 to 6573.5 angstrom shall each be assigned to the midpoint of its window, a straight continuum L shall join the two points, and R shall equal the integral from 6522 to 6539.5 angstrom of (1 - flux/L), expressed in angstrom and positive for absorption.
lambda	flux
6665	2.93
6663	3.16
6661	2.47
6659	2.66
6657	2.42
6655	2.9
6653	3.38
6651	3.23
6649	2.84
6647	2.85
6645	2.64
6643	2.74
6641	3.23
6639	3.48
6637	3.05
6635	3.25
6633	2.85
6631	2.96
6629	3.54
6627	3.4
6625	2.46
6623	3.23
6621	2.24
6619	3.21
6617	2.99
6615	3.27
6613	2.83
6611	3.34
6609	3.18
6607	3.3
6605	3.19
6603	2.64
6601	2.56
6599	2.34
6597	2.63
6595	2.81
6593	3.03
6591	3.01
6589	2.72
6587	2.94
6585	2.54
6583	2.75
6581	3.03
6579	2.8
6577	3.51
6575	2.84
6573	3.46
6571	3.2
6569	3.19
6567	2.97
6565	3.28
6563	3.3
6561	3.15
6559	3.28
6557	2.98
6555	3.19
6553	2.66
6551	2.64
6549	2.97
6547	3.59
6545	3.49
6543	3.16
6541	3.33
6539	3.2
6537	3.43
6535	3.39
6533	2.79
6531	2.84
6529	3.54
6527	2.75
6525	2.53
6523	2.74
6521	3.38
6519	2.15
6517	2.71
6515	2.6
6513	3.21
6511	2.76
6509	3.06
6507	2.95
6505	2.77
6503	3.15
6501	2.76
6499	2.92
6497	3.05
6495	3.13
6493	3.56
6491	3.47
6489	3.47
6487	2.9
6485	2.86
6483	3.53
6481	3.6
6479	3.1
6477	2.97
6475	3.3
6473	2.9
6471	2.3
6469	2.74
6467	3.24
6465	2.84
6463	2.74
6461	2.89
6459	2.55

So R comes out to 0.9 angstrom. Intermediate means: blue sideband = 3.17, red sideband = 3.19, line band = 3.02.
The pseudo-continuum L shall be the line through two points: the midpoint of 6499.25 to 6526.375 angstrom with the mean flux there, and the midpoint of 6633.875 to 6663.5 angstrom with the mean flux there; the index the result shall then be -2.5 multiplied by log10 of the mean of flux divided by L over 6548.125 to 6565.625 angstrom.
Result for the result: -0.06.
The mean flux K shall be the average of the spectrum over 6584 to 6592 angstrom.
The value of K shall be 2.8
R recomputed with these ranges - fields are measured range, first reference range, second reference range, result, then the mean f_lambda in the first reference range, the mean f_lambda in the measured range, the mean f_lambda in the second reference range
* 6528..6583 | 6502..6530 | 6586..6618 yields -4.7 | 2.88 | 3.15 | 2.92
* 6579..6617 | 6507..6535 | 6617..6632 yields 1.0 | 2.87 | 2.89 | 3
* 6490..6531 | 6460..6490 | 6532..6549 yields 2.6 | 3.03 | 2.96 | 3.28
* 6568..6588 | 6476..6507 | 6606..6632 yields 0.5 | 3.14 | 3.03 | 3.07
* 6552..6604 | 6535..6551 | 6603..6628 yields 3.4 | 3.27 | 2.95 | 3.04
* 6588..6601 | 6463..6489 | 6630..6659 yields 1.1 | 3.03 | 2.74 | 2.98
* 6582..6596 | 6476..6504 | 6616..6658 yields 1.0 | 3.18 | 2.83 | 2.99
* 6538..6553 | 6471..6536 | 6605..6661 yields -0.7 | 3.02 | 3.16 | 3.01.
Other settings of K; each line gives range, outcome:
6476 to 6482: 3.22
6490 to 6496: 3.39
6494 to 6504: 3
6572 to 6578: 3.27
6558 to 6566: 3.25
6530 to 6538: 3.11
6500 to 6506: 2.89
